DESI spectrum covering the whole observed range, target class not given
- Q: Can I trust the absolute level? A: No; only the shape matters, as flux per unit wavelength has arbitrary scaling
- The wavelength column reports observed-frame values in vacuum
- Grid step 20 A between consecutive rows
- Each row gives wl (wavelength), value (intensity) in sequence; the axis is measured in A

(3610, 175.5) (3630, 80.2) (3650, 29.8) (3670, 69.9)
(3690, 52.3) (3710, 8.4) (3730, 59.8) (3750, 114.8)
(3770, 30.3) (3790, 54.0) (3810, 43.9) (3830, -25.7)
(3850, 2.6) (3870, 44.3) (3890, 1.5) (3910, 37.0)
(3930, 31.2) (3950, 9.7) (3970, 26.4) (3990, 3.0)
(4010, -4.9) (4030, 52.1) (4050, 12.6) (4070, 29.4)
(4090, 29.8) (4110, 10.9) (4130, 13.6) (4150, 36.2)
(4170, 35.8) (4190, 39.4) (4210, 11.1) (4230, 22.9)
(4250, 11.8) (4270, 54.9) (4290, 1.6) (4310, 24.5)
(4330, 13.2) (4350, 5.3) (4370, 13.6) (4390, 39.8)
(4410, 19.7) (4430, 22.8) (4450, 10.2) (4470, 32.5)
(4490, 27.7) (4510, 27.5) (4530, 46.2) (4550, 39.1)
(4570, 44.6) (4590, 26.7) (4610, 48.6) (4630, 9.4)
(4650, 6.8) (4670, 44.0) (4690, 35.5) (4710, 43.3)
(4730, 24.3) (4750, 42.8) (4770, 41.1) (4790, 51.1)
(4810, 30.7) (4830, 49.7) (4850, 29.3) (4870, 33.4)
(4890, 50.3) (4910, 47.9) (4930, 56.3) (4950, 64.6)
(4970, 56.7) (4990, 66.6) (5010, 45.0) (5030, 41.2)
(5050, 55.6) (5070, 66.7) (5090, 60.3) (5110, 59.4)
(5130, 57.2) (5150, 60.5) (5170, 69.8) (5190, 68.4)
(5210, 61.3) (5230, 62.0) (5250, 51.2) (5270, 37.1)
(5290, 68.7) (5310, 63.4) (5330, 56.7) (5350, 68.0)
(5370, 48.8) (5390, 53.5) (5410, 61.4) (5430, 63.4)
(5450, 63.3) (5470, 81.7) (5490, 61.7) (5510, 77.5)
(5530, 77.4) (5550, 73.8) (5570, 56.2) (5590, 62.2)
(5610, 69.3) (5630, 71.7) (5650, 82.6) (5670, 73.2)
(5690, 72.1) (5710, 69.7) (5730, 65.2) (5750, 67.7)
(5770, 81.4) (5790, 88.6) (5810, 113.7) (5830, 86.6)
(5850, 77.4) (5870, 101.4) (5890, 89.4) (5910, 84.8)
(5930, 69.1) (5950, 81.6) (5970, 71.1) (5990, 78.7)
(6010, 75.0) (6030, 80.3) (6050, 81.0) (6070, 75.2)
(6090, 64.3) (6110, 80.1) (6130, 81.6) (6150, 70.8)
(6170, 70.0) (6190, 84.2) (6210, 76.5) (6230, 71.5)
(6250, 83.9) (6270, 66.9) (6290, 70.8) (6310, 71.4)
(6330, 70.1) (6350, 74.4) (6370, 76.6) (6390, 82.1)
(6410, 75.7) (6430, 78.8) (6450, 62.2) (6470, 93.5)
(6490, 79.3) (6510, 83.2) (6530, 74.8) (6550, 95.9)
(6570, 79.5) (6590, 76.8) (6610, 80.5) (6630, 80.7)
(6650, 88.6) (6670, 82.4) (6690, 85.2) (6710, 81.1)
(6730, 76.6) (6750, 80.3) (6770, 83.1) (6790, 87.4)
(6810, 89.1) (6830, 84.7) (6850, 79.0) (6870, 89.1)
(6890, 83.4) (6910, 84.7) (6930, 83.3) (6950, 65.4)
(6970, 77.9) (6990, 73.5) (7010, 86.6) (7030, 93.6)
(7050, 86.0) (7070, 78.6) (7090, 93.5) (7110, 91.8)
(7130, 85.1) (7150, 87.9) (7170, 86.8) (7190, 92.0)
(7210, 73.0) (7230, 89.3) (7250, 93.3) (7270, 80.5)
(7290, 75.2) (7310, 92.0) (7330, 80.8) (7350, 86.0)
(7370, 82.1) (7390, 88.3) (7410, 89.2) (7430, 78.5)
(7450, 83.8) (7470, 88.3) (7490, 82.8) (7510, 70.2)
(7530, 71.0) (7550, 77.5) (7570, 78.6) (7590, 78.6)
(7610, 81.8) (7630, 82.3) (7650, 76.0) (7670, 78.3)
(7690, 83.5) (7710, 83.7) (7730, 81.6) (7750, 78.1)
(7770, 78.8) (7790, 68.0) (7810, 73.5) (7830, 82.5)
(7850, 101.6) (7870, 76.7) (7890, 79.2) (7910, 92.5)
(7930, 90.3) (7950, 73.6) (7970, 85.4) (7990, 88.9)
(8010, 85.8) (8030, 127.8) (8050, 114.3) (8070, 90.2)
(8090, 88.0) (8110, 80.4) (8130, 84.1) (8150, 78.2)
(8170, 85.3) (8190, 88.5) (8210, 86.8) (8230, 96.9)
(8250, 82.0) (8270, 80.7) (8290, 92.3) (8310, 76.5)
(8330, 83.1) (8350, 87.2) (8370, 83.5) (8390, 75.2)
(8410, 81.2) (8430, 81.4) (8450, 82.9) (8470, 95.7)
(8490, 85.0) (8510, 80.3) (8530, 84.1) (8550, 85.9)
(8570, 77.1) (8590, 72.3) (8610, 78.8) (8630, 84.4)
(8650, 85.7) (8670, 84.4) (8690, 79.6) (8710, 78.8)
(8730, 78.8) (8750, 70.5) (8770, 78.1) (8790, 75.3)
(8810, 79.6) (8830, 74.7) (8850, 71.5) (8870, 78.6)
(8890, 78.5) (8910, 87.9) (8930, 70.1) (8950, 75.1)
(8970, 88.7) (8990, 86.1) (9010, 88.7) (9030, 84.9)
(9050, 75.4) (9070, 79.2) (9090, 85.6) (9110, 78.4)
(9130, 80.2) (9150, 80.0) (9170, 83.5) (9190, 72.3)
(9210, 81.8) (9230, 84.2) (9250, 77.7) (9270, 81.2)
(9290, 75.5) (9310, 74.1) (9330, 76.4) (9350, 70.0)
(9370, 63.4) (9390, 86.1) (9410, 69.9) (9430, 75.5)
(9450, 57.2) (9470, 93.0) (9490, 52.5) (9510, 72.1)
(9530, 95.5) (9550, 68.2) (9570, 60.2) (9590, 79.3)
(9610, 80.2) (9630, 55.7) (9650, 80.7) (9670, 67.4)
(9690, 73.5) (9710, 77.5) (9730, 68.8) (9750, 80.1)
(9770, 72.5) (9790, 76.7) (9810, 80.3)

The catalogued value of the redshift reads 0.223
